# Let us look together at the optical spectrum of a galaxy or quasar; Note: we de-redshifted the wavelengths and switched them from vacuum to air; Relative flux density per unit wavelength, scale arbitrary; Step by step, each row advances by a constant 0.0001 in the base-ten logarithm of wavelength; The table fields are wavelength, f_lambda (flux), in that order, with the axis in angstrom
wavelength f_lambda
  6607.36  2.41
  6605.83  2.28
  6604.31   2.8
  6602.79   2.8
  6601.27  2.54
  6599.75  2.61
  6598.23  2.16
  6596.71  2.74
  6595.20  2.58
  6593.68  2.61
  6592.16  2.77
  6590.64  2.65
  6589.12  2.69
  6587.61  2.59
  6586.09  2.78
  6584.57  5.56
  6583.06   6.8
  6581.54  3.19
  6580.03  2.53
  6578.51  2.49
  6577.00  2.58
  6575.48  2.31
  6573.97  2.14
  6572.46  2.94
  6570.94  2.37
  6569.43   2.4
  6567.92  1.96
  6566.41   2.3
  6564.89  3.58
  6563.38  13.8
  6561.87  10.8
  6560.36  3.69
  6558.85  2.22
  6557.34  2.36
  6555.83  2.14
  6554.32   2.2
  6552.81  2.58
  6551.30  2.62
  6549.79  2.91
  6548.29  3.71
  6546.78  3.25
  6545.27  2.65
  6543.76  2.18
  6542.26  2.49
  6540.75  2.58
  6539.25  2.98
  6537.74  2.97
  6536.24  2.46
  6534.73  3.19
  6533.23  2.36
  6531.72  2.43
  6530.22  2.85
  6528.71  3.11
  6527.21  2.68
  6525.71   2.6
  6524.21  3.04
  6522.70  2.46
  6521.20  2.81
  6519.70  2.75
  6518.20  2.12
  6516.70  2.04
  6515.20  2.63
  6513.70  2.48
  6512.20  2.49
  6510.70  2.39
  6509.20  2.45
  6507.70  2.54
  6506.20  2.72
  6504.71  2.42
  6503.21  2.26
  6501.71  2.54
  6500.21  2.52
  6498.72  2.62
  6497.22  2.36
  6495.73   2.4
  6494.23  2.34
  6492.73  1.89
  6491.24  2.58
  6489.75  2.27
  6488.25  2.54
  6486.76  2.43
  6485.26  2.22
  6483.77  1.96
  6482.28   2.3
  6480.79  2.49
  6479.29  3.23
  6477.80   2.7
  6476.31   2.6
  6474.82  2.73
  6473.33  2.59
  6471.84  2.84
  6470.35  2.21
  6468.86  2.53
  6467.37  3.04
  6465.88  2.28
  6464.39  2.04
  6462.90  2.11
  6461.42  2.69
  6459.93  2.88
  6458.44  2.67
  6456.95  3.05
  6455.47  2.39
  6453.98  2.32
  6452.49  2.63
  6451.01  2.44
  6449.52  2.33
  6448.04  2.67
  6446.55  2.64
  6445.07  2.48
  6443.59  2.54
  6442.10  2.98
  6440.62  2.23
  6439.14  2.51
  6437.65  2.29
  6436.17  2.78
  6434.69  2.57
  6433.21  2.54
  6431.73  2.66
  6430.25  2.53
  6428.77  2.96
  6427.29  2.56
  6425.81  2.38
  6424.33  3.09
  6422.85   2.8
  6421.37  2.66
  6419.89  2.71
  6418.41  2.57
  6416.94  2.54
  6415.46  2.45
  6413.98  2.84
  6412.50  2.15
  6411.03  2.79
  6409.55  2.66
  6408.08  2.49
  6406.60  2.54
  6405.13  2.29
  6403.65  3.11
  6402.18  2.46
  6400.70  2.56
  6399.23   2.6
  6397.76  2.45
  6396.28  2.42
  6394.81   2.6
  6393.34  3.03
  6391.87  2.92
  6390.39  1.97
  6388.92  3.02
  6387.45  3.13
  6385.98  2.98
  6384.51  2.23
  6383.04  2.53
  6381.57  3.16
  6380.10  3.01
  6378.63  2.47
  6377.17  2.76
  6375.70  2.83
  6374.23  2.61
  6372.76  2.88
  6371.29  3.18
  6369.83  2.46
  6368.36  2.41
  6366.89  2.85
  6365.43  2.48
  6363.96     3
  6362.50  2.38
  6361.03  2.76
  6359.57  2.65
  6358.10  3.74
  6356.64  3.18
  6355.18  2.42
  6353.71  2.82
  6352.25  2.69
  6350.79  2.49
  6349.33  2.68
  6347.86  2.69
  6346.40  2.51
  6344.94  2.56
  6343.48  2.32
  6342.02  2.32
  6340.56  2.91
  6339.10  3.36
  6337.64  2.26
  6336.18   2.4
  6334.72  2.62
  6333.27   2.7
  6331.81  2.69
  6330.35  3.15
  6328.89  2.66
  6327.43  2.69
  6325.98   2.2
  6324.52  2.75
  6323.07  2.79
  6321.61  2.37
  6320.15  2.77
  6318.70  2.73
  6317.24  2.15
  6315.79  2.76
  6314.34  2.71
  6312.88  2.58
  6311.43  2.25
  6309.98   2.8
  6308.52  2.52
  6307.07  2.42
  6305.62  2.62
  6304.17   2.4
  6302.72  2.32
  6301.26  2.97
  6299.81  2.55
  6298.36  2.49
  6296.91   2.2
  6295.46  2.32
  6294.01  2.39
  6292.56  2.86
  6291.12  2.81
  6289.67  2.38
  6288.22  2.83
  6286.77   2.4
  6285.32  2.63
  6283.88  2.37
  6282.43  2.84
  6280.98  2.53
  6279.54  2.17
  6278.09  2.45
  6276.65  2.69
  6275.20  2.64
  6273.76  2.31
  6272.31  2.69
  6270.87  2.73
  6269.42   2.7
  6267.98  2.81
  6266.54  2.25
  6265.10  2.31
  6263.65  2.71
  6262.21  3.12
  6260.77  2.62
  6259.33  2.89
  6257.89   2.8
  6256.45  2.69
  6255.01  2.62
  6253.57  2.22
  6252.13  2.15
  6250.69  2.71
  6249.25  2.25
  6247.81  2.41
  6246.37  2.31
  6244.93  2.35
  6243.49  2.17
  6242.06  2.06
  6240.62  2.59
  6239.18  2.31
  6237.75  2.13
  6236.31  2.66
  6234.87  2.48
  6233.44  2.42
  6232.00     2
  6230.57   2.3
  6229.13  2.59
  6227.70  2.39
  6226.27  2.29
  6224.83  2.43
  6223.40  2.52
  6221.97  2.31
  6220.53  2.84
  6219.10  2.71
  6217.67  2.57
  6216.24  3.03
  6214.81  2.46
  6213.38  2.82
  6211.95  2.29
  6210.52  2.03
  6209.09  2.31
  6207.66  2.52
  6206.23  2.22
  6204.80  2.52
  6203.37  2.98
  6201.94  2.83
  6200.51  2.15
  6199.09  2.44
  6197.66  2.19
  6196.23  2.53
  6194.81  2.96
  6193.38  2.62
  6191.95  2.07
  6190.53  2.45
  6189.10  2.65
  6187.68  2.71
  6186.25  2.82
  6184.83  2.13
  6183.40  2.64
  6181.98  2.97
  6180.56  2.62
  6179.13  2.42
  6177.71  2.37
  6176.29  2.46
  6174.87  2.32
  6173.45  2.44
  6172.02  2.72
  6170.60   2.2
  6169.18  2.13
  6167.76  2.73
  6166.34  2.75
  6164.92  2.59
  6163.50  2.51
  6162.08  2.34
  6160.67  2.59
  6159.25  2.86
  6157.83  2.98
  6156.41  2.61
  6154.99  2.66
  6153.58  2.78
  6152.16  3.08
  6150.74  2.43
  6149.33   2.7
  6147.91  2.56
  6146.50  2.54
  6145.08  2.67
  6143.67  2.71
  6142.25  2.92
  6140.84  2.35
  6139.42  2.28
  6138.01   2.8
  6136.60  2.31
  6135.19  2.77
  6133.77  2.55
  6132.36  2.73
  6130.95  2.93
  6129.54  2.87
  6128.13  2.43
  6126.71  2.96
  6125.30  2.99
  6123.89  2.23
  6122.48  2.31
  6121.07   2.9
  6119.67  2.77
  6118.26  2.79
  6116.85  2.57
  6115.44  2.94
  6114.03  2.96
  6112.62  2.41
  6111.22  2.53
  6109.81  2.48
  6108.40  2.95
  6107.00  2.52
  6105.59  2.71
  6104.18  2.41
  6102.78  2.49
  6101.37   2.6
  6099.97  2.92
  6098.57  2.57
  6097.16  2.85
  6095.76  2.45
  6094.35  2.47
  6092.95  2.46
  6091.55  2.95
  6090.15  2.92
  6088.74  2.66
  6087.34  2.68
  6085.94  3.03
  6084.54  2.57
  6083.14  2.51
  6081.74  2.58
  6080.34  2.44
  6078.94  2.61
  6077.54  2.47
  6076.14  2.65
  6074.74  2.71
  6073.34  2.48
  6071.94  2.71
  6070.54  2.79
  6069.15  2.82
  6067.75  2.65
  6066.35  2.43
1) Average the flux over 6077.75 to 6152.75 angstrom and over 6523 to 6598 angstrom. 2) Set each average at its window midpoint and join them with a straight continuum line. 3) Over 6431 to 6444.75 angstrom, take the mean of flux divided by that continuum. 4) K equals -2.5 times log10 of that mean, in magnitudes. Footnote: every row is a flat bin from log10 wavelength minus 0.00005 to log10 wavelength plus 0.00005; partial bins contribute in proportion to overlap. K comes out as 0.19 mag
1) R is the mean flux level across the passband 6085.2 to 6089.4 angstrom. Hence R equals 2.79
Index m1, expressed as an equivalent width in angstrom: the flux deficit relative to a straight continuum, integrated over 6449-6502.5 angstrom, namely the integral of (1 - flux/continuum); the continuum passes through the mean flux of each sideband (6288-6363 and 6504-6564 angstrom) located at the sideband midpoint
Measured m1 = 8.6 angstrom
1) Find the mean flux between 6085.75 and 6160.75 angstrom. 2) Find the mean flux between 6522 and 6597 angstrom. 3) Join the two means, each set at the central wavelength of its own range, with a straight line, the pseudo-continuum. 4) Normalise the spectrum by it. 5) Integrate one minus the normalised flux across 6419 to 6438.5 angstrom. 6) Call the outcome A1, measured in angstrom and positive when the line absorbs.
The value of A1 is 2.5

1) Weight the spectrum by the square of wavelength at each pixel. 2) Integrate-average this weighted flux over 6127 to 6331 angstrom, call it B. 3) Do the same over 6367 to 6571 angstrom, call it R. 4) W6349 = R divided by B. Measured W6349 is 1.2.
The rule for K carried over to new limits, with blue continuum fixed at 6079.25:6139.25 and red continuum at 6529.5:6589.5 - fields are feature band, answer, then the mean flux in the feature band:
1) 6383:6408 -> 0.17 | 2.64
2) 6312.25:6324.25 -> 0.14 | 2.61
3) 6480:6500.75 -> 0.34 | 2.35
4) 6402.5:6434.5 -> 0.18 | 2.63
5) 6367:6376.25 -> 0.12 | 2.73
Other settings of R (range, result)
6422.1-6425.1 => 2.94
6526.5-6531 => 2.88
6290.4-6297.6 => 2.52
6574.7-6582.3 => 2.62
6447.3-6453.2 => 2.52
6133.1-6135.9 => 2.66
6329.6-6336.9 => 2.71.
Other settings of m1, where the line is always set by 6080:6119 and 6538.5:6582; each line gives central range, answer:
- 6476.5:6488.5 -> 2.7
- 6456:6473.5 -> 3.3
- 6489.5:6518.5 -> 7.4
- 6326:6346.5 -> 2.4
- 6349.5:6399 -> 5.0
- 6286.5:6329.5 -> 5.8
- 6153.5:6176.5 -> 1.6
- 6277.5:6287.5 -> 1.5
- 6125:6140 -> 0.1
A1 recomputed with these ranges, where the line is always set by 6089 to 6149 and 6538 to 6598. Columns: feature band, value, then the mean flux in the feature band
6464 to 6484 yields 3.86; 2.56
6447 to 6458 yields 2.07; 2.55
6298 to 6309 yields 1.46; 2.54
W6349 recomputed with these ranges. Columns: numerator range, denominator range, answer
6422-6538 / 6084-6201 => 1.09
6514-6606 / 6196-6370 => 1.31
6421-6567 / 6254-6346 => 1.14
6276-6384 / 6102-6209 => 1.07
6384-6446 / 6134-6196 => 1.10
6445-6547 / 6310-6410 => 0.99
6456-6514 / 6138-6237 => 1.08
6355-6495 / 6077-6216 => 1.10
